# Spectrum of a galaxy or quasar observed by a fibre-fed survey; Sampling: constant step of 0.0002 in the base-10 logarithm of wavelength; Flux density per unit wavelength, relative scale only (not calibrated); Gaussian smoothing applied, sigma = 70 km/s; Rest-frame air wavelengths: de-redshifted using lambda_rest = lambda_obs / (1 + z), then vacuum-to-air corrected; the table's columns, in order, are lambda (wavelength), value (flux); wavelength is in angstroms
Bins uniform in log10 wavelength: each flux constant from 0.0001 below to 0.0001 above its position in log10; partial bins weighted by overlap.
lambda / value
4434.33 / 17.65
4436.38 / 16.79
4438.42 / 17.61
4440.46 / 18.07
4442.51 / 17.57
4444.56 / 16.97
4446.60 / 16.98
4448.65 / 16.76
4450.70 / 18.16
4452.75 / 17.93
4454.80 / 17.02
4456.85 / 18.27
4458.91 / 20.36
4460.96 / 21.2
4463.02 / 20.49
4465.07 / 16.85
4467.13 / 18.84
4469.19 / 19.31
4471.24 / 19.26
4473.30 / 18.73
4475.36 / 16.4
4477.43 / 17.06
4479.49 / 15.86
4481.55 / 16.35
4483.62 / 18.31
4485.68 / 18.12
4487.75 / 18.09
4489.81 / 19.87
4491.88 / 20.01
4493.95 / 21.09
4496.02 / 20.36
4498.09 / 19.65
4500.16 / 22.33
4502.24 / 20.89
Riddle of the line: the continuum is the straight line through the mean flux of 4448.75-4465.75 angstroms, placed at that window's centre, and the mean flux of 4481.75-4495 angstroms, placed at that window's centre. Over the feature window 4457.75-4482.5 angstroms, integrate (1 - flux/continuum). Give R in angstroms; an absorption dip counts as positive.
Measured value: 0.6 angstroms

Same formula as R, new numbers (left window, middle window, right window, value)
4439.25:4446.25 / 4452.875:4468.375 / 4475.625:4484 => -1.7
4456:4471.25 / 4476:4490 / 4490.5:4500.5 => 1.8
